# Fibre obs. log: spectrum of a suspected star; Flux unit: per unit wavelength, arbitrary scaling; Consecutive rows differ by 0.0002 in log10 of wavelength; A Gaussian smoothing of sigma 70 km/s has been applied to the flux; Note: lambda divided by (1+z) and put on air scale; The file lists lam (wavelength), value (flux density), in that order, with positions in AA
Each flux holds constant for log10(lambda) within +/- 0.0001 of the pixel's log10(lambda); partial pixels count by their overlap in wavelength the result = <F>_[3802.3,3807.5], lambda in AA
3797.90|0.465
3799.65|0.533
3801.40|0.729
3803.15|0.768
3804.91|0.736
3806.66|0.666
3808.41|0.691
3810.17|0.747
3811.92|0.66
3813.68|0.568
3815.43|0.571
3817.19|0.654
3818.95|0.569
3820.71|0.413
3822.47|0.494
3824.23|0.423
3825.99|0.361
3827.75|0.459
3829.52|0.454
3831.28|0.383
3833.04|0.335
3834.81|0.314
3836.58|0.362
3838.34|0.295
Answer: 0.723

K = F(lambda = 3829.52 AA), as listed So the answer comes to 0.454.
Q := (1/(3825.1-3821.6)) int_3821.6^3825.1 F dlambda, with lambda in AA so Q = 0.459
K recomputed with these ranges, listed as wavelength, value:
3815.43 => 0.571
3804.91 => 0.736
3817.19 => 0.654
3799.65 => 0.533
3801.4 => 0.729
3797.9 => 0.465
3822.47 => 0.494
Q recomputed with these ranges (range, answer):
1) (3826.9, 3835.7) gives 0.388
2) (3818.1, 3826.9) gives 0.452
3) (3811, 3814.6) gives 0.616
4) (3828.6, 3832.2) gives 0.418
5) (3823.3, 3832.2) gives 0.416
